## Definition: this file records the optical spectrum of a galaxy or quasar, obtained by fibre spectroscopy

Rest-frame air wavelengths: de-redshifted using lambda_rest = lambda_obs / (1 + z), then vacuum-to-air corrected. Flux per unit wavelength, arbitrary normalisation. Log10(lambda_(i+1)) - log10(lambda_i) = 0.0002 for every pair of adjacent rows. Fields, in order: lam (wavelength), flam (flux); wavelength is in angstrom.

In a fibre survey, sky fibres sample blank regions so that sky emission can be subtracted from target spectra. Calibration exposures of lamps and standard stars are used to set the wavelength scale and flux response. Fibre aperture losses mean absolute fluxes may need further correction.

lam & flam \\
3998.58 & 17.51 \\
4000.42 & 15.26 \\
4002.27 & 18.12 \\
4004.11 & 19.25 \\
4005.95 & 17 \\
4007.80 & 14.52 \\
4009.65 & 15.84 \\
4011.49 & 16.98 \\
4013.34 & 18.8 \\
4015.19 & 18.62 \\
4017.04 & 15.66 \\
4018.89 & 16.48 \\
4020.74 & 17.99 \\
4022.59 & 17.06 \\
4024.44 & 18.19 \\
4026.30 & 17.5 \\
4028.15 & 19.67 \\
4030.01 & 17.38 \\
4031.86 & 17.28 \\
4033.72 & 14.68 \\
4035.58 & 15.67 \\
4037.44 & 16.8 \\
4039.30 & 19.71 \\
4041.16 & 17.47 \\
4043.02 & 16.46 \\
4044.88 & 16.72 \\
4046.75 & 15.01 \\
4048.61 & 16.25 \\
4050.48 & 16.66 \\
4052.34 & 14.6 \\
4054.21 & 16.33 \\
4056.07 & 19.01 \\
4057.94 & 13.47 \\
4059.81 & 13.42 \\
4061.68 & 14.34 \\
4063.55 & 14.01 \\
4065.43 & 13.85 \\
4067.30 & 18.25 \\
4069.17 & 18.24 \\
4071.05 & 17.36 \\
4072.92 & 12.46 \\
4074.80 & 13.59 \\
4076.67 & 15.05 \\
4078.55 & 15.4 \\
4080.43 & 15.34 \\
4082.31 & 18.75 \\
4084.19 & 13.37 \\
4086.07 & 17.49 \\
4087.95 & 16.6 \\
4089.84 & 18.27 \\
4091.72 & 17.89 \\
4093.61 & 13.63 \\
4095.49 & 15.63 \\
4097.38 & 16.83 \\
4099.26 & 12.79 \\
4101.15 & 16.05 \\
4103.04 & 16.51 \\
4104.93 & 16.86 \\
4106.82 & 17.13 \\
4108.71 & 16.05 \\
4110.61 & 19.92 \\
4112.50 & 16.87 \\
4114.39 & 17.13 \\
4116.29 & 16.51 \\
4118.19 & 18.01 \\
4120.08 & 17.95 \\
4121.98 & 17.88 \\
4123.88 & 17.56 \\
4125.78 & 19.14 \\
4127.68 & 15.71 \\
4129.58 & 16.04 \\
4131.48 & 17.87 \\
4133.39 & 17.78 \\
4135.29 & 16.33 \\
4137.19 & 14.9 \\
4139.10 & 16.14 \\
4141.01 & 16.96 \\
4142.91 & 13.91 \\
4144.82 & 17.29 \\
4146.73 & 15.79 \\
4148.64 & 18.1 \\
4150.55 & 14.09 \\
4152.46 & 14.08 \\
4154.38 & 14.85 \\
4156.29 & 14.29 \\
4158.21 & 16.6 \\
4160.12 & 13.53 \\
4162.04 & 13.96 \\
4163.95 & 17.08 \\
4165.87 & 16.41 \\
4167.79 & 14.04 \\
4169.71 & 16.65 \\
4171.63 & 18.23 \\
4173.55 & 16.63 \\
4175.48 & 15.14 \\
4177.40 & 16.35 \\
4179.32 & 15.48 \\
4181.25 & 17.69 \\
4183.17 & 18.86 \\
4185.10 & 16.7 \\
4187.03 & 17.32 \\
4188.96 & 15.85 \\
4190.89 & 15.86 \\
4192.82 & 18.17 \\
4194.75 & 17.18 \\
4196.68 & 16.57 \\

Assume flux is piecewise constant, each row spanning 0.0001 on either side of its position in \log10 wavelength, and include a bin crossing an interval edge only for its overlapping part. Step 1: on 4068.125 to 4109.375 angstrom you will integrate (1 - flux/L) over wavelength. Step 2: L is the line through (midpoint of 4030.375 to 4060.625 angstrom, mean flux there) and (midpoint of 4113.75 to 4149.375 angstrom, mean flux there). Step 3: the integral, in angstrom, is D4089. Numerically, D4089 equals 1.5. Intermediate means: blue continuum 16.3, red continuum 16.9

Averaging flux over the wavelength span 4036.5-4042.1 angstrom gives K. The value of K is 18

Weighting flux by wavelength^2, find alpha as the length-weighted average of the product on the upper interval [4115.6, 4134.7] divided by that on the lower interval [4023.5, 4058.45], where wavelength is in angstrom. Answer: 1.08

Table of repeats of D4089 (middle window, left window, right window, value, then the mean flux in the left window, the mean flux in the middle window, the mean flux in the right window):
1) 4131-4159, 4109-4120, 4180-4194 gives 2.46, 17.6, 15.9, 17.2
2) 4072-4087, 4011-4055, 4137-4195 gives 1.34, 17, 15.2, 16.1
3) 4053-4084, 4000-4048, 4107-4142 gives 2.94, 17.1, 15.5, 17.1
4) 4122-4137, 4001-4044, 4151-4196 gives -0.63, 17.2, 17.1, 16.1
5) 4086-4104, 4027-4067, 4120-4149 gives 0.43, 16.2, 16.1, 16.8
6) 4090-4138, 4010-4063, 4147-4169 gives -3.18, 16.7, 16.8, 15.2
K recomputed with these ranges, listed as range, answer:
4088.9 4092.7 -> 18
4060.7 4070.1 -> 15.7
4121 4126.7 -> 18.2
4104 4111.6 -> 17.5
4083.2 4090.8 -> 16.5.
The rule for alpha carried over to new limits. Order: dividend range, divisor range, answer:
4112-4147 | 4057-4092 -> 1.11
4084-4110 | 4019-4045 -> 0.97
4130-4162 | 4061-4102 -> 1.03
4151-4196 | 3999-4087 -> 1.05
